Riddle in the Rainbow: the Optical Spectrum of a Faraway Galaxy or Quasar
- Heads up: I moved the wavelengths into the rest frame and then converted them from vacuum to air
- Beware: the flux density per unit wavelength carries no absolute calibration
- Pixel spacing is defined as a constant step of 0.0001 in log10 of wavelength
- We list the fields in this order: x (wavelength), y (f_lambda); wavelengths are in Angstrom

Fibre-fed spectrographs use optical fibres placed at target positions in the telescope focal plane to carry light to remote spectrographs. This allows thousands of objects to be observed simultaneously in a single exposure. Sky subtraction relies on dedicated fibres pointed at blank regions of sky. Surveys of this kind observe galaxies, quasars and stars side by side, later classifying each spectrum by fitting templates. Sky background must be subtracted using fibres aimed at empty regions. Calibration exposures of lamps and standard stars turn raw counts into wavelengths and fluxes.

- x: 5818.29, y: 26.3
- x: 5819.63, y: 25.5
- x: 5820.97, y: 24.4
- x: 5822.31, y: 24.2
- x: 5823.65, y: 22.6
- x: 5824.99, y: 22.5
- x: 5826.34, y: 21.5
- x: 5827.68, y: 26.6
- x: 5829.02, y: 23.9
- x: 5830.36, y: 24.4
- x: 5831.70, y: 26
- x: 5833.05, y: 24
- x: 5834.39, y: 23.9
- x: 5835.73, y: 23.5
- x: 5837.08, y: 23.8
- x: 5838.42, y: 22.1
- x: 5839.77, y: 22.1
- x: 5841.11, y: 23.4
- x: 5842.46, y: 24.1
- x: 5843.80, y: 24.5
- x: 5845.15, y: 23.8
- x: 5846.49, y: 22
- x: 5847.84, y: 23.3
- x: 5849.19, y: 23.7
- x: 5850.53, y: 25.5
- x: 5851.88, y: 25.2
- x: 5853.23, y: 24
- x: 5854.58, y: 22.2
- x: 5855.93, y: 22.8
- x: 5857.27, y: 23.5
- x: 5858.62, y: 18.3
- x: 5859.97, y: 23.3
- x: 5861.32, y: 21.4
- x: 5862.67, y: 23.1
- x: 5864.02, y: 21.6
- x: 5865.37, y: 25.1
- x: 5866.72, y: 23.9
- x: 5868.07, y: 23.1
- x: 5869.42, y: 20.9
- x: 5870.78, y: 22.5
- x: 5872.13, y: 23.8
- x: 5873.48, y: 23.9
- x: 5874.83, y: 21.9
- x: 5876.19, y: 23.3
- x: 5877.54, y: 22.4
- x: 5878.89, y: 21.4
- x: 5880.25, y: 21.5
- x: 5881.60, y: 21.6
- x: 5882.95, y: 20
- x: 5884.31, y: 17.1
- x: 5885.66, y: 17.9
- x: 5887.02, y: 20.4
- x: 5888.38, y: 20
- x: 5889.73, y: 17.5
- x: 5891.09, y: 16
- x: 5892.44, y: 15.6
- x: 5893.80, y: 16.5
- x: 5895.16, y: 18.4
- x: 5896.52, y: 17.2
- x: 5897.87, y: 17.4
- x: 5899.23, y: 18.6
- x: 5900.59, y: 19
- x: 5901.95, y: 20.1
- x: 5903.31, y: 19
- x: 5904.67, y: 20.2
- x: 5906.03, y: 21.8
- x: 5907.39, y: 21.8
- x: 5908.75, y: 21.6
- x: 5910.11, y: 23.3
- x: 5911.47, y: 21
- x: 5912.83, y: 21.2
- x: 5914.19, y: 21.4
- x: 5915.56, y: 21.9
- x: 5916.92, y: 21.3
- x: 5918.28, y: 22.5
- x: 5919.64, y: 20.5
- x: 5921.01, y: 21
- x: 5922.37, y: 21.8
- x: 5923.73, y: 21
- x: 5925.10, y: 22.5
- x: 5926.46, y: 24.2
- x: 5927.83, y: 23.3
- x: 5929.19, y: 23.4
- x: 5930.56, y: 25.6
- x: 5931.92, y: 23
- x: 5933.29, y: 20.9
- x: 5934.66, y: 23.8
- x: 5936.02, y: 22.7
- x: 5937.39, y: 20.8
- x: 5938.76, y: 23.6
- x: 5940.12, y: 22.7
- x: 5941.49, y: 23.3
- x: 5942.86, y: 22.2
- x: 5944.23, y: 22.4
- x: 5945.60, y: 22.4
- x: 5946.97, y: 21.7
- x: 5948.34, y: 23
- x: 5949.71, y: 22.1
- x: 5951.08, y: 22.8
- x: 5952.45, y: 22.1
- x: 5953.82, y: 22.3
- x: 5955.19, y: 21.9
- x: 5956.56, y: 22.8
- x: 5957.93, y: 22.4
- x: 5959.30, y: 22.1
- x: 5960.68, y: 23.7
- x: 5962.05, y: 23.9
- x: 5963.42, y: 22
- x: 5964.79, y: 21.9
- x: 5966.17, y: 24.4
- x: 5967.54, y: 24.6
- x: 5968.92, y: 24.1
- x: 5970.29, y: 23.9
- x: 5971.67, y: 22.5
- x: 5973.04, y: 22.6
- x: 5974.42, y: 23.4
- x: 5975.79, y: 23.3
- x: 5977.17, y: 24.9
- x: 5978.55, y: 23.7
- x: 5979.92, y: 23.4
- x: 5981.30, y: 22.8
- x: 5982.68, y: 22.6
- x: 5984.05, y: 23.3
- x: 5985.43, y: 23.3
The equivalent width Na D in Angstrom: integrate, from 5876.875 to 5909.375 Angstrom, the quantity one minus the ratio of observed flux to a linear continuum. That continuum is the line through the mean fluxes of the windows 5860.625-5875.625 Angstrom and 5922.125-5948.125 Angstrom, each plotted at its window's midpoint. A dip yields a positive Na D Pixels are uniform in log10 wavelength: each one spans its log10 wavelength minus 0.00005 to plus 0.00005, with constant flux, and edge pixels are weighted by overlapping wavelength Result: 5.0 Angstrom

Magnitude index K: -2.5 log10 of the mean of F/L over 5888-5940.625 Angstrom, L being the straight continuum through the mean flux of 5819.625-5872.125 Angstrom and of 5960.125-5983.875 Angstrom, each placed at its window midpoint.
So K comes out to 0.12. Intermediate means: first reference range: 23.4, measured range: 20.9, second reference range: 23.4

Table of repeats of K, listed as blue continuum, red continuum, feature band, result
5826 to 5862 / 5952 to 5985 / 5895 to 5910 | 0.18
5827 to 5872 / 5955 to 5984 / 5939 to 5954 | 0.04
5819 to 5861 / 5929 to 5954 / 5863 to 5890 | 0.08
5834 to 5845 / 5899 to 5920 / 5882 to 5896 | 0.20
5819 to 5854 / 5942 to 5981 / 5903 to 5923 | 0.09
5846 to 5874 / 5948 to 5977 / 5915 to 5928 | 0.05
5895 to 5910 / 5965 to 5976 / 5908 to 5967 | -0.04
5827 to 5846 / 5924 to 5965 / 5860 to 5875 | 0.03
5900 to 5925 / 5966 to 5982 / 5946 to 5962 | 0.01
